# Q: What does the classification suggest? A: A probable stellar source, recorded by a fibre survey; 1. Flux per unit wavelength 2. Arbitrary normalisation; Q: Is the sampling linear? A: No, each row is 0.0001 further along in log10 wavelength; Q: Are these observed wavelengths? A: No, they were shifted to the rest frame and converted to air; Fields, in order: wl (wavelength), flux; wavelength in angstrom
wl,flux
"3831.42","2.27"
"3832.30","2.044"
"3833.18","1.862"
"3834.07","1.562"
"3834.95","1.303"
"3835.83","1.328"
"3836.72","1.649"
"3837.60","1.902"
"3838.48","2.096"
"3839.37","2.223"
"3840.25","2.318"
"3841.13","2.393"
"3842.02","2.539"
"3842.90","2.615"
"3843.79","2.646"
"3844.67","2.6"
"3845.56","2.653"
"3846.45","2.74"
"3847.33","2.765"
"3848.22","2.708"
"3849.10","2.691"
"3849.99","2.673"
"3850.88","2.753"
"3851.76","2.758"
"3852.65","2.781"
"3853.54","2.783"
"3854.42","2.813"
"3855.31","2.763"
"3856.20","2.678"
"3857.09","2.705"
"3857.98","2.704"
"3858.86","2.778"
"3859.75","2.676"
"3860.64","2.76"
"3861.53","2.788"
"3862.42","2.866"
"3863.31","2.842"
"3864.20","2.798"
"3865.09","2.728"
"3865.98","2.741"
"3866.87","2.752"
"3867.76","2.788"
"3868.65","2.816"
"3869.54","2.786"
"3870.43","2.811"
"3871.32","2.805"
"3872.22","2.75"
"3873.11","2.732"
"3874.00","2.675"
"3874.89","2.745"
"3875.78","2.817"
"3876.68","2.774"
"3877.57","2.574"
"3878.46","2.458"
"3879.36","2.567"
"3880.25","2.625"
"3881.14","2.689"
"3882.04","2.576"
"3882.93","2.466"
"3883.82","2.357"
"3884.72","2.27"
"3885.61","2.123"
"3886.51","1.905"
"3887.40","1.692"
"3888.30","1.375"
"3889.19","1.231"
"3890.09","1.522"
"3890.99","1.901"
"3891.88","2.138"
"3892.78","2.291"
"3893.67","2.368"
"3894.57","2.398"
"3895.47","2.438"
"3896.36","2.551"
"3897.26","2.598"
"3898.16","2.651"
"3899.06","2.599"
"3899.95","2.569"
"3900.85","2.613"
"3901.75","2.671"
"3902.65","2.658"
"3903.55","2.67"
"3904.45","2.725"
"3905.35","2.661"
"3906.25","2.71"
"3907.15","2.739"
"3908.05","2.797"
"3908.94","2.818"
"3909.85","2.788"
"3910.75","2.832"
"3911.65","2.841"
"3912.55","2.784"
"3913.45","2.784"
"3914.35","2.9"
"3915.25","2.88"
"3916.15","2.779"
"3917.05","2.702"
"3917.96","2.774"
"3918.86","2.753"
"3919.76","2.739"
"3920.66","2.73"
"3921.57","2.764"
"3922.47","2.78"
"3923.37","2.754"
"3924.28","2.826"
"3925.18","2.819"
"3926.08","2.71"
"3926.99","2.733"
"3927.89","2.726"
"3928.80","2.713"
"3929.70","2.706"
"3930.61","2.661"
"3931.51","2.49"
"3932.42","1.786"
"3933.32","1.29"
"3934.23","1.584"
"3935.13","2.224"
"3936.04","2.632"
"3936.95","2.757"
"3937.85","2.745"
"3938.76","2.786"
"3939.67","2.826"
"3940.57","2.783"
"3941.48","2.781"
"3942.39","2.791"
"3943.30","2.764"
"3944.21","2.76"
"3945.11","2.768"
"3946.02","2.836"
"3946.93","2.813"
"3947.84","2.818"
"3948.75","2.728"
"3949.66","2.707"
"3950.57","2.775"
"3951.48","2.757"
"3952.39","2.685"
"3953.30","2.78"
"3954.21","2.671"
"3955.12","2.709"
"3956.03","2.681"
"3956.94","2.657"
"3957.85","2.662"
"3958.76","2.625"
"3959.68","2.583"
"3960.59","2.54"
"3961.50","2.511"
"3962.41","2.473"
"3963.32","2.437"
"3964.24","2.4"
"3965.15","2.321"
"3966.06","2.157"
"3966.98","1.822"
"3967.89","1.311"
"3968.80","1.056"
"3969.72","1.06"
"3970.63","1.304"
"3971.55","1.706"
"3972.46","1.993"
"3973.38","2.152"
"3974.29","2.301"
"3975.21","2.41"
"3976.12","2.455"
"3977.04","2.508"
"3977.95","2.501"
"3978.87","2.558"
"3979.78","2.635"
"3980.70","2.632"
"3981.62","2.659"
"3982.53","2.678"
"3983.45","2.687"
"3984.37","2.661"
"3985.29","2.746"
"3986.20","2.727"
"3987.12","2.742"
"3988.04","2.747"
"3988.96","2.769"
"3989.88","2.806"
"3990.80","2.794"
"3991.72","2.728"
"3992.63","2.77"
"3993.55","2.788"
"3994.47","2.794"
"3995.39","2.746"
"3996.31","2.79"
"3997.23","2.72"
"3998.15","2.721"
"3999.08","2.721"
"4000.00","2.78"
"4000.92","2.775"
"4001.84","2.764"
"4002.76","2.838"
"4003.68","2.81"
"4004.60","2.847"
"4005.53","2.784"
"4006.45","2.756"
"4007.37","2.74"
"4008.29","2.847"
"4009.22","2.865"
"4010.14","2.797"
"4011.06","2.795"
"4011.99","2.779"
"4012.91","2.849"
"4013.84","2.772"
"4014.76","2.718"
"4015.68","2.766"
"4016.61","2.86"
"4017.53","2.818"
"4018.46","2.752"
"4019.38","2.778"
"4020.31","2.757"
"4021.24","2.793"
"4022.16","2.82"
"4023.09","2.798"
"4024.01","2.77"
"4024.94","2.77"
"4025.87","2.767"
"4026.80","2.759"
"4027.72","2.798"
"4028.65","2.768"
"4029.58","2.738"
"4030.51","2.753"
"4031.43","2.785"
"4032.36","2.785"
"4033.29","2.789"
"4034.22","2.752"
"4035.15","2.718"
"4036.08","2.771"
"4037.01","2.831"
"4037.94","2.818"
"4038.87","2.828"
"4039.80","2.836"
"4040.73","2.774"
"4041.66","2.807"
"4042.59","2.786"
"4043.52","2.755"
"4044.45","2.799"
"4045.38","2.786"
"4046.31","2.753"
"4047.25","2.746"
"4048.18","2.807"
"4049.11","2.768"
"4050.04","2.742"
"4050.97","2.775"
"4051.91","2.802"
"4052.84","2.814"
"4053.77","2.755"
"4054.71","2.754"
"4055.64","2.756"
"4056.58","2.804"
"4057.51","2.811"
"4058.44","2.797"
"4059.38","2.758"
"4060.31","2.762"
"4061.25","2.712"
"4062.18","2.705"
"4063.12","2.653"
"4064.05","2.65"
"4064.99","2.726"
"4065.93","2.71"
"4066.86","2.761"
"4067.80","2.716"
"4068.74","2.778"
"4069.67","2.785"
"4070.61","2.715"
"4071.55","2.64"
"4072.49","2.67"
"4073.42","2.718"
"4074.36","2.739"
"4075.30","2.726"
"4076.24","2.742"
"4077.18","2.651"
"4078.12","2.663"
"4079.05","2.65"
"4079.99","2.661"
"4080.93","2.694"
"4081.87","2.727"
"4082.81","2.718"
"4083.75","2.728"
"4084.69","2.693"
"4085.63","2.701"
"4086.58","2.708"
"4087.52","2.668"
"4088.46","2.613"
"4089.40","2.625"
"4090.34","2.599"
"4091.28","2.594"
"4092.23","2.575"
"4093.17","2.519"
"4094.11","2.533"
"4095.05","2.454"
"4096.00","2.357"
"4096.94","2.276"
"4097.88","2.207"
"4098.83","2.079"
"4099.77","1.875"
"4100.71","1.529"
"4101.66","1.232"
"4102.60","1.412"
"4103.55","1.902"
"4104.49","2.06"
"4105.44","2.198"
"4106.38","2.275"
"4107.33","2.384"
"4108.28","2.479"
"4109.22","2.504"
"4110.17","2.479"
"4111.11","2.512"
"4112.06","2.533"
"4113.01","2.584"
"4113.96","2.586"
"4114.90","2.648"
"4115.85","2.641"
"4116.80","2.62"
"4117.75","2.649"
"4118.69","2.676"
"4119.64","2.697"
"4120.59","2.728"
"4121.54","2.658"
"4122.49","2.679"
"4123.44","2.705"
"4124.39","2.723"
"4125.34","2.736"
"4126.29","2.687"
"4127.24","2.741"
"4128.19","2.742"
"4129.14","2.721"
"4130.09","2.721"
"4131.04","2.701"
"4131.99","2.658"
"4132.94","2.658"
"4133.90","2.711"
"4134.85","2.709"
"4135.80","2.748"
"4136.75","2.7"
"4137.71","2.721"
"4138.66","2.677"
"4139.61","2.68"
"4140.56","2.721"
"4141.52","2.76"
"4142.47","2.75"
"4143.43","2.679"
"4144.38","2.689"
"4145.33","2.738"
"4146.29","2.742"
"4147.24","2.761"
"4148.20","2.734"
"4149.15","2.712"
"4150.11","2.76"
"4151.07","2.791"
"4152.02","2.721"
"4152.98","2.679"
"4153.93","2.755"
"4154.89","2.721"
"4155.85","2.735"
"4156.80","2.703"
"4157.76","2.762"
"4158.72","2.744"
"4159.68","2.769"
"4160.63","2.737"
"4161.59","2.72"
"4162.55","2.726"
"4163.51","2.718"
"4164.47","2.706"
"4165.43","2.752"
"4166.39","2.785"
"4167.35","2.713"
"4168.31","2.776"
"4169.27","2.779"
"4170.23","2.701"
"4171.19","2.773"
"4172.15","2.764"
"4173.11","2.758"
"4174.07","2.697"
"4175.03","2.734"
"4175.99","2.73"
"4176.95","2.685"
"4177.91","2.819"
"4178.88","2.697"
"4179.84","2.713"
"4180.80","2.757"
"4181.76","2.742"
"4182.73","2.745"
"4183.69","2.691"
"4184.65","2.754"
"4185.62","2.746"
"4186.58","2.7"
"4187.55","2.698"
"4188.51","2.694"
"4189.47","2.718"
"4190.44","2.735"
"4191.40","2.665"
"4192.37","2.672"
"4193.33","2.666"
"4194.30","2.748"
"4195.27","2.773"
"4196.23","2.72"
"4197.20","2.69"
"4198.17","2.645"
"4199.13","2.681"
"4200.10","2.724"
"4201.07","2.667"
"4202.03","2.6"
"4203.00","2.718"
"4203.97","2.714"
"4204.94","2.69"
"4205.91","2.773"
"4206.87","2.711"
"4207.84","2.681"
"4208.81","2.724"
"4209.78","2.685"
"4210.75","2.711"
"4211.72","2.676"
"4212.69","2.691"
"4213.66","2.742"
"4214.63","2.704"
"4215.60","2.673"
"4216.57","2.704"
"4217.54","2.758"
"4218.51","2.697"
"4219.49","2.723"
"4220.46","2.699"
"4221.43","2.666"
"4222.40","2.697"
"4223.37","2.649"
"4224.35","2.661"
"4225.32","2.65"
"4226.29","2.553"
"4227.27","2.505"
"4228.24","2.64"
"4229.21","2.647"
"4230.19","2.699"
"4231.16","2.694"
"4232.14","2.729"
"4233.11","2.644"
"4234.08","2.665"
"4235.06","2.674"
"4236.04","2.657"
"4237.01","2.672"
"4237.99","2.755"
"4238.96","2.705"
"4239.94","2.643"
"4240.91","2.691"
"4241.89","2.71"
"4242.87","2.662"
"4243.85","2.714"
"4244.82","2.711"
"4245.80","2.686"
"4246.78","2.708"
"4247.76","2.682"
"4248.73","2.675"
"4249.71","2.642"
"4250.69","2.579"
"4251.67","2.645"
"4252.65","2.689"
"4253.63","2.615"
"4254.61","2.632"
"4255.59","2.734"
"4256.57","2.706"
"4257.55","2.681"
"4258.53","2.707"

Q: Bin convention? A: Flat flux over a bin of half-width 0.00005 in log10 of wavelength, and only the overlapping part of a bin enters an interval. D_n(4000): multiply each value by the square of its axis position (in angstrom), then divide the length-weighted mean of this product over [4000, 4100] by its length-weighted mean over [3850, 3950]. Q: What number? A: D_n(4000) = 1.13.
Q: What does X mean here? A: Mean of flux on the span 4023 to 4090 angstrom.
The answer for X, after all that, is 2.74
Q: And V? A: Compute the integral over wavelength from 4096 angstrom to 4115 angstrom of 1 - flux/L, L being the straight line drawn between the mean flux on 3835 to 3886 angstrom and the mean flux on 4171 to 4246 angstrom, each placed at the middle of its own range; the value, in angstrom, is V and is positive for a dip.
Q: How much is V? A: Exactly 3.4 angstrom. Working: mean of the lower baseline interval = 2.59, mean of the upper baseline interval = 2.7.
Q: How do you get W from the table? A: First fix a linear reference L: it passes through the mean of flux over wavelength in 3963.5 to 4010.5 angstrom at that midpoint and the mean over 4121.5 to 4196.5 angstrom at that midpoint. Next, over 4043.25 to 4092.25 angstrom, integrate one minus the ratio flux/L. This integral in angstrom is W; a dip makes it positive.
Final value -2.1 angstrom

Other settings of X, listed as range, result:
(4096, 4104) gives 1.85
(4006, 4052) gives 2.78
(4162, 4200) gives 2.72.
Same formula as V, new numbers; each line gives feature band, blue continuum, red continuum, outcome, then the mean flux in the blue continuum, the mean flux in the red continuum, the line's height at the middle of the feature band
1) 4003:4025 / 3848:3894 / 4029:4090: -0.8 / 2.54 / 2.74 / 2.69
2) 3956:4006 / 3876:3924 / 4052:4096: 2.2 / 2.52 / 2.69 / 2.6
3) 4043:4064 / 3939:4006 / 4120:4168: -1.0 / 2.56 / 2.72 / 2.63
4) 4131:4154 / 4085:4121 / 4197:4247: -2.1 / 2.39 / 2.68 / 2.49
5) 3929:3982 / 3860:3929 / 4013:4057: 5.0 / 2.6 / 2.78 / 2.68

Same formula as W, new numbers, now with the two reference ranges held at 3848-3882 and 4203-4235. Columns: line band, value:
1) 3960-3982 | 4.5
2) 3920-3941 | 1.3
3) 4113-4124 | 0.2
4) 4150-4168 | -0.3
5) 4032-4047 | -0.4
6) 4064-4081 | 0.0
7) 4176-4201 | -0.3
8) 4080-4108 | 3.7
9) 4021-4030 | -0.2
